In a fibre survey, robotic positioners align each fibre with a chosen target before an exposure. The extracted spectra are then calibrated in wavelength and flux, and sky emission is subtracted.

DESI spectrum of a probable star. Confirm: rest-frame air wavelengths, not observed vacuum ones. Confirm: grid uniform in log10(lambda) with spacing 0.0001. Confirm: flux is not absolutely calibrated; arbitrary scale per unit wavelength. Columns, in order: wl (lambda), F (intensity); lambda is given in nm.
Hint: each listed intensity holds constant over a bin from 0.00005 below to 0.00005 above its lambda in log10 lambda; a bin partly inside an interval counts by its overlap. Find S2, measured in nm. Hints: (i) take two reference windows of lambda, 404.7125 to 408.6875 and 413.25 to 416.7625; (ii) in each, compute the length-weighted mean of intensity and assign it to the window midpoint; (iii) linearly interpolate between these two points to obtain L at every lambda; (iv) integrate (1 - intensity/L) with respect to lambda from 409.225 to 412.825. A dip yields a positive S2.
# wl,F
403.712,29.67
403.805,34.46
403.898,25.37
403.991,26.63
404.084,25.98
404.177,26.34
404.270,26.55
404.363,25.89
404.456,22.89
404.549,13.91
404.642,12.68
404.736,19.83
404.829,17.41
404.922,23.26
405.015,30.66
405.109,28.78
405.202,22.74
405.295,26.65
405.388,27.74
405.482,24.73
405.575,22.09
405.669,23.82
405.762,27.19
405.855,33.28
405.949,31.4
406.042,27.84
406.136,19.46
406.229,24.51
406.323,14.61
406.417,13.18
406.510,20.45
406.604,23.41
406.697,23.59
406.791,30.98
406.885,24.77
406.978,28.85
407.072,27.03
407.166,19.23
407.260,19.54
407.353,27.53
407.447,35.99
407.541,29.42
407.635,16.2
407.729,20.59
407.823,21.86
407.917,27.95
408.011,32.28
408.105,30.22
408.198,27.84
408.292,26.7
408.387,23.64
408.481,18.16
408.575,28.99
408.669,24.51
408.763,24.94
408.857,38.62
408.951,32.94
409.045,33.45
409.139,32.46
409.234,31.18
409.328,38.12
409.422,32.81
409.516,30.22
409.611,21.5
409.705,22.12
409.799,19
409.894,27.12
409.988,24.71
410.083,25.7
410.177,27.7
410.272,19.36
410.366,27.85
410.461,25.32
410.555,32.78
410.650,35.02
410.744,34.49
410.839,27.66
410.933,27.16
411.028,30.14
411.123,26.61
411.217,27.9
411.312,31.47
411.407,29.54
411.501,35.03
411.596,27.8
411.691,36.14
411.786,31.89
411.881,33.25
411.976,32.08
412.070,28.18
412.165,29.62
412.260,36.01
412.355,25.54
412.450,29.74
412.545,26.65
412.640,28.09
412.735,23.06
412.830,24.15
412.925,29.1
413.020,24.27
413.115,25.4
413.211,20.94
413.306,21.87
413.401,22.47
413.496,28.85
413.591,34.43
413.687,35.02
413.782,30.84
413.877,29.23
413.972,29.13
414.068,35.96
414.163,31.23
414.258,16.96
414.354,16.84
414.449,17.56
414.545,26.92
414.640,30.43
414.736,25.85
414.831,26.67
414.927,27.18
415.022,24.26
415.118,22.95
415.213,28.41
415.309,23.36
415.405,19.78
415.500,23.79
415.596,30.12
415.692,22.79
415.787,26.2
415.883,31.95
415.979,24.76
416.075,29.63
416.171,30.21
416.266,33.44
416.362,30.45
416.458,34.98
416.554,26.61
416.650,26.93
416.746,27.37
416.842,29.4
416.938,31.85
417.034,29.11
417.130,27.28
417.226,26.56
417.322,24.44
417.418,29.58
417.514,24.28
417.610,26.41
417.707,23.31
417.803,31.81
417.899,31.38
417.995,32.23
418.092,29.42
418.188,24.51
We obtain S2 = -0.38 nm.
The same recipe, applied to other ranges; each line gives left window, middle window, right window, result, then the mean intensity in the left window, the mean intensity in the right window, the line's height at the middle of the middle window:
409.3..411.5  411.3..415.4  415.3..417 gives 0.06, 28.1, 28.1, 28.1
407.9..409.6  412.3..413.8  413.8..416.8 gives 0.05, 29.6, 26.9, 27.8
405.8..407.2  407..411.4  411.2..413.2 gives -0.16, 24.2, 29.1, 26.6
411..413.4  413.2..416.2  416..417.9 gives 0.21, 28.4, 28.6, 28.5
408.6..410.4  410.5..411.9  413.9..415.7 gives -0.20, 28.1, 25.4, 27.3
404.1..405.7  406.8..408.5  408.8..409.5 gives 0.25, 23.3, 33.9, 30.2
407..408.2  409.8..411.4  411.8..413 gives -0.02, 25.8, 28.8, 27.7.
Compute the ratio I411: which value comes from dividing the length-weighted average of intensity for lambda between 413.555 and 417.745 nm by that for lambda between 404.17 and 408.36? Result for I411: 1.12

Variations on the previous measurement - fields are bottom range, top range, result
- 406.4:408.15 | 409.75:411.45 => 1.11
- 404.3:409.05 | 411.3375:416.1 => 1.10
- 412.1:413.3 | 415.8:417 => 1.11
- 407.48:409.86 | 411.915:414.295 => 1.02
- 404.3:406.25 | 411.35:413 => 1.23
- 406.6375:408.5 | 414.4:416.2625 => 1.02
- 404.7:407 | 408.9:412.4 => 1.21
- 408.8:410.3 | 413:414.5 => 0.92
